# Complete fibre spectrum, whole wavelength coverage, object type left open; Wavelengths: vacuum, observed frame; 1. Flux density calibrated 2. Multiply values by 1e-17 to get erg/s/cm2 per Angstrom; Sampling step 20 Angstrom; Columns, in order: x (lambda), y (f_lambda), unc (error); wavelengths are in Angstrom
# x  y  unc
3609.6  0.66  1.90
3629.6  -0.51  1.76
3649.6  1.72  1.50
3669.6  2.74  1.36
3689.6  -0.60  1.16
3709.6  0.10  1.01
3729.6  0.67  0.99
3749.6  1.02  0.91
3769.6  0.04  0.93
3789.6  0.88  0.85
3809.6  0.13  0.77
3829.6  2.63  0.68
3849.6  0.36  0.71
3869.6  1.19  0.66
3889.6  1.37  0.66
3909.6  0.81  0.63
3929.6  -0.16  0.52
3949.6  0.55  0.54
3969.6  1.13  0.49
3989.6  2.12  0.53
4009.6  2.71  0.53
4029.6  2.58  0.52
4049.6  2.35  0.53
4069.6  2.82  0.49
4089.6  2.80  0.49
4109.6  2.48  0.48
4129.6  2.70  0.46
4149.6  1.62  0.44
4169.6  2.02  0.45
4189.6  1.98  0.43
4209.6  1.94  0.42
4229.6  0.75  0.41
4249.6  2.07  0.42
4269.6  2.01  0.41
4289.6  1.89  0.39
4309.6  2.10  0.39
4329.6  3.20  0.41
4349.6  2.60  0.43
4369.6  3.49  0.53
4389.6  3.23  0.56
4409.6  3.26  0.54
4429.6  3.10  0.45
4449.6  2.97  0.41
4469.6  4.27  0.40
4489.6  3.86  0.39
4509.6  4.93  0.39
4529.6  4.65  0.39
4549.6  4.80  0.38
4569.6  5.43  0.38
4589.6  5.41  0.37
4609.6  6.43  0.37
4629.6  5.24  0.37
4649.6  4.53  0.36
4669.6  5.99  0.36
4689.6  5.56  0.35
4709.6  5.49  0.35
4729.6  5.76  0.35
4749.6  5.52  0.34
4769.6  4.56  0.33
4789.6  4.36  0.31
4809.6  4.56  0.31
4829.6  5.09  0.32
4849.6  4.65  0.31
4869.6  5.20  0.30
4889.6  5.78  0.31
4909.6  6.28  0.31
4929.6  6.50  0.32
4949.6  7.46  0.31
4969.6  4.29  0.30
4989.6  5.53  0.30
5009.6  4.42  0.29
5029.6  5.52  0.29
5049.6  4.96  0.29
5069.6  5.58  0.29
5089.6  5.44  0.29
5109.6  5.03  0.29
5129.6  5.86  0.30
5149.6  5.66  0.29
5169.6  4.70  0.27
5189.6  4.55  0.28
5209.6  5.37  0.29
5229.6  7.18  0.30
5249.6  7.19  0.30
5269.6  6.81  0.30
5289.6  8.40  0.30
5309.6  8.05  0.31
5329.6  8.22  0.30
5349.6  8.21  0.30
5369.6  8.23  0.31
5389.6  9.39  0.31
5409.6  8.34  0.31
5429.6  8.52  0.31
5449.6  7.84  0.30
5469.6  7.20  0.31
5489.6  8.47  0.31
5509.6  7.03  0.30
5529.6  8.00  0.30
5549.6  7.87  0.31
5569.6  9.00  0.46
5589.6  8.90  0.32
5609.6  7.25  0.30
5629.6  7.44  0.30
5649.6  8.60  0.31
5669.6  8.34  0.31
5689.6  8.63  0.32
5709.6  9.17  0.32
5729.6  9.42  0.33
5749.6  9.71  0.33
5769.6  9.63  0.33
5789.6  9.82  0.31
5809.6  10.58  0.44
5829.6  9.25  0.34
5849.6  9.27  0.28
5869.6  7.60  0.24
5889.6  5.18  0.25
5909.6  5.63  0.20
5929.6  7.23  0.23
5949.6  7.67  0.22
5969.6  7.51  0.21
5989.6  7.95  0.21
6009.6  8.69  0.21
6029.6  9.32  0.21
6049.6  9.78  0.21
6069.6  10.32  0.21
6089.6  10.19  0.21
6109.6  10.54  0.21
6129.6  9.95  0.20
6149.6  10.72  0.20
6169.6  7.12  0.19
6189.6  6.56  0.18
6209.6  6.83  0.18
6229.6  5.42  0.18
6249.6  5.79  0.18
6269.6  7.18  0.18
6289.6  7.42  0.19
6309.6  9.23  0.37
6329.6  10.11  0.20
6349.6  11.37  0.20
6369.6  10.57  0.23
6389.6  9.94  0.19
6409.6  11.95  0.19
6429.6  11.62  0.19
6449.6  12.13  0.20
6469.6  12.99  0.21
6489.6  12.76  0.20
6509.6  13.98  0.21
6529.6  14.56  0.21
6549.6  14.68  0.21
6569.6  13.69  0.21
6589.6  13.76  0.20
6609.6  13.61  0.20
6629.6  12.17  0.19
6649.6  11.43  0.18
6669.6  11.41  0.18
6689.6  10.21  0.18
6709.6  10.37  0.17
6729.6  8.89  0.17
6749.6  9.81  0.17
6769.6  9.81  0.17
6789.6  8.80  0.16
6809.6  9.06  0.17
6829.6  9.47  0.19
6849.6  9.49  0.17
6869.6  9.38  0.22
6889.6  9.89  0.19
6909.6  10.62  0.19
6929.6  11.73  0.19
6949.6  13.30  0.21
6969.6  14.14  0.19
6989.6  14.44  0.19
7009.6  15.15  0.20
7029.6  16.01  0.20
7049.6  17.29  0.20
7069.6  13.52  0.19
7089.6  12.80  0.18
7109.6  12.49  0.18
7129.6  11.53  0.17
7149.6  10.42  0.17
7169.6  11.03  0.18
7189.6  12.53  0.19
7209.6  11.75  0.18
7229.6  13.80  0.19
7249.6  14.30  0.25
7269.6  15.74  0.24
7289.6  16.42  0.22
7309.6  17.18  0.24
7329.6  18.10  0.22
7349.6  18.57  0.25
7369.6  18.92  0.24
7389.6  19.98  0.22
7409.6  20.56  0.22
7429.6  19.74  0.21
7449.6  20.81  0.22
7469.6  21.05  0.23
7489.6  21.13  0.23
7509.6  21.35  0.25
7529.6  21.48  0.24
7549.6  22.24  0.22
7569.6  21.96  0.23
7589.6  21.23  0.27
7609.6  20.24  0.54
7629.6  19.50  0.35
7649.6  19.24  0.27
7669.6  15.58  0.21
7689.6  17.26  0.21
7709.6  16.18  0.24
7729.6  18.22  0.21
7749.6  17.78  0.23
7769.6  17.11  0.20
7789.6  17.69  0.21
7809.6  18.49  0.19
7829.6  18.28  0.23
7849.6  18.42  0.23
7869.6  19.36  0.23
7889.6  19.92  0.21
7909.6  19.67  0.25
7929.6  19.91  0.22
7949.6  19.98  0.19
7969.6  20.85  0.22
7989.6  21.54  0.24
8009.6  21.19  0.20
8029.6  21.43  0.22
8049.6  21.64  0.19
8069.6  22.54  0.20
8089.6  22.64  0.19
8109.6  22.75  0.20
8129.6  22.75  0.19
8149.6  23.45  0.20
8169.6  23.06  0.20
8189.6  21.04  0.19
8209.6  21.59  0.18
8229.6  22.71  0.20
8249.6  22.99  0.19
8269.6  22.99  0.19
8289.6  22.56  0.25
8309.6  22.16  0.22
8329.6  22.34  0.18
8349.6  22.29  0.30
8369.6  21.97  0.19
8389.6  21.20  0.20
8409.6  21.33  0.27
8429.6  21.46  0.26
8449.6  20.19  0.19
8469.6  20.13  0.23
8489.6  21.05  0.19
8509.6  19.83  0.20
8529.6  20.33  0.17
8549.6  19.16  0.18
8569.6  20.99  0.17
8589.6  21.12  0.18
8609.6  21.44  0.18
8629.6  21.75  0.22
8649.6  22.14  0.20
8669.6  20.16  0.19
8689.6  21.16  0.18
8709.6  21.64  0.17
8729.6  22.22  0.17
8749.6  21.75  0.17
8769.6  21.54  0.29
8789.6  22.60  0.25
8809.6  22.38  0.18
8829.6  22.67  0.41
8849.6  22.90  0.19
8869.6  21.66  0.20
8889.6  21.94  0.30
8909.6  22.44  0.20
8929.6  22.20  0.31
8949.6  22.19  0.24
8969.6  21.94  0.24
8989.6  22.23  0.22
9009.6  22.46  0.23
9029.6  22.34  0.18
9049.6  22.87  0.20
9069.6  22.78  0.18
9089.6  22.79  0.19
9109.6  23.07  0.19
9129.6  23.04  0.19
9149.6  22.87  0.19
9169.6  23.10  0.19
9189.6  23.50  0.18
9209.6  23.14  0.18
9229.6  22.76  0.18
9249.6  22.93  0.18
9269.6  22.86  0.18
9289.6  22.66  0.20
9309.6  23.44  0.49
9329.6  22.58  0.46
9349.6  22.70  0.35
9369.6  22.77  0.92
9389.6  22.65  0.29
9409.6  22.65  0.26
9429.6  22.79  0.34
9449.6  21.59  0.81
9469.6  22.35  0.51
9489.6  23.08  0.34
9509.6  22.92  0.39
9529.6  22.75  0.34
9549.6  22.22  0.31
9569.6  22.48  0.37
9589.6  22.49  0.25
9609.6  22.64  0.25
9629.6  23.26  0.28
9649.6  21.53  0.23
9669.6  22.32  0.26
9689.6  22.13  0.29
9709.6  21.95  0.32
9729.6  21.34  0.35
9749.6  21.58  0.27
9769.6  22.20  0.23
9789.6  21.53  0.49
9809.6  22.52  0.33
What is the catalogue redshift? 0.00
